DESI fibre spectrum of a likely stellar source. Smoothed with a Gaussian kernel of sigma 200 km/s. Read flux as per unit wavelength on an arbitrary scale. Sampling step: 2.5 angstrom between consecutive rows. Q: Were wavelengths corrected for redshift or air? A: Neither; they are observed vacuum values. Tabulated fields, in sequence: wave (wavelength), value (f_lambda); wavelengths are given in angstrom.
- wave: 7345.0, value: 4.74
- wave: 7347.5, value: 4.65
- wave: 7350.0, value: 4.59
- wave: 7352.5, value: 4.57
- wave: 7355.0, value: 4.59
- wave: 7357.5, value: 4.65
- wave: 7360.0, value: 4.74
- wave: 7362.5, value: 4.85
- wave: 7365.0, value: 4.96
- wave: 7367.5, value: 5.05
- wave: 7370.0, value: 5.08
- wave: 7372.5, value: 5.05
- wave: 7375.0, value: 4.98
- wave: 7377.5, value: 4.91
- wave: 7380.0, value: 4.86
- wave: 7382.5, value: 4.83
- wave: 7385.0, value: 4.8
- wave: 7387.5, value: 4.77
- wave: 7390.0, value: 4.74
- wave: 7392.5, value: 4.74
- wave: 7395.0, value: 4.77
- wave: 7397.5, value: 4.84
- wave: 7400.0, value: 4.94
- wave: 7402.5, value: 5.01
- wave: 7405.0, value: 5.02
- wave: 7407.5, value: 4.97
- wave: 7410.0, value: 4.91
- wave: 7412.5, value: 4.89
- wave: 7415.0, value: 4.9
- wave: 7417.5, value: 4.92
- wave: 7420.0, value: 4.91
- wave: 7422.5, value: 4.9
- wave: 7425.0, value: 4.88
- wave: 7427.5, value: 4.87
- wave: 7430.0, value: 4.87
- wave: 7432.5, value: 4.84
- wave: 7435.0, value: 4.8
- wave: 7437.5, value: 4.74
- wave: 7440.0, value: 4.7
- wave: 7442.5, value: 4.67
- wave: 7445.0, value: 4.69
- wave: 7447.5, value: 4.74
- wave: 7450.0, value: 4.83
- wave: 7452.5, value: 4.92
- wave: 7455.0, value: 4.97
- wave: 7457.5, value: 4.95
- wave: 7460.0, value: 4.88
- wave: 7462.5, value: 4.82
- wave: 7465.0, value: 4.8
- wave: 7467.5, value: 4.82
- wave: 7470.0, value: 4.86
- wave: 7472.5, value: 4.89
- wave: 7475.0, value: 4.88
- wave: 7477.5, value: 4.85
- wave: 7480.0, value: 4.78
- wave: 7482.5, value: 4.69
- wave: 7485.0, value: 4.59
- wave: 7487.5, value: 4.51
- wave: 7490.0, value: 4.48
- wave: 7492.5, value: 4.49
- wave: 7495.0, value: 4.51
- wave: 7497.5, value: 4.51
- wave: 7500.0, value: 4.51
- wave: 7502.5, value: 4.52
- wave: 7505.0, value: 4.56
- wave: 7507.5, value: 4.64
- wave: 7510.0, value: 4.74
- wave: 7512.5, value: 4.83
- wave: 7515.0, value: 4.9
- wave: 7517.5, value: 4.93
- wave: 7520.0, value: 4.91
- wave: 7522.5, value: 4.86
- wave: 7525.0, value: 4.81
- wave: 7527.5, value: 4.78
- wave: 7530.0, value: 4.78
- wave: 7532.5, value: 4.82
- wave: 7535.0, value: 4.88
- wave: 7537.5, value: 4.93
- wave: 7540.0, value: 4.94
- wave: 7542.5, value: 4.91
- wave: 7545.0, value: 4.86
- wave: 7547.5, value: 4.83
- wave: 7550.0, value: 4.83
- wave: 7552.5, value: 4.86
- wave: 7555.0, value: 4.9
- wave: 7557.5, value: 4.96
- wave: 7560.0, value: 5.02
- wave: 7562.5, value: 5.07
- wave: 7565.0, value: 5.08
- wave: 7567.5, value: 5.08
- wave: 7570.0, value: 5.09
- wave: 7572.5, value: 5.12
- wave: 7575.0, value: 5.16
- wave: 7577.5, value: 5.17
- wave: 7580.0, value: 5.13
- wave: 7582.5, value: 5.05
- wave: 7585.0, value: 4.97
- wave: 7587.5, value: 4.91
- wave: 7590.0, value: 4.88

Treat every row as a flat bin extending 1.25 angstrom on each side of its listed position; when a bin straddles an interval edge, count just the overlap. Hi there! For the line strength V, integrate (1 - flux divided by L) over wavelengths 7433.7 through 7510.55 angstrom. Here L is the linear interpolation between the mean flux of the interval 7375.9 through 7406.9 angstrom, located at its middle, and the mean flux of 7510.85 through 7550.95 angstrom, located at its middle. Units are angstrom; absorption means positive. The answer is 2.2 angstrom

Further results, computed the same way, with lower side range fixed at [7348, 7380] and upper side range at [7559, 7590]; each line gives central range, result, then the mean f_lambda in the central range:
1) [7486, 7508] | 2.0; 4.52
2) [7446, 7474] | 0.4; 4.86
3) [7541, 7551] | 0.3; 4.86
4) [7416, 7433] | 0.0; 4.89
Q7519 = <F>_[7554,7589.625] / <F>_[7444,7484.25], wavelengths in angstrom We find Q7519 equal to 1.0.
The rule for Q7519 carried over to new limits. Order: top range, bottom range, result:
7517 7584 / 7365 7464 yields 1.02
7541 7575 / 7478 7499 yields 1.09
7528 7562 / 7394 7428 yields 1.00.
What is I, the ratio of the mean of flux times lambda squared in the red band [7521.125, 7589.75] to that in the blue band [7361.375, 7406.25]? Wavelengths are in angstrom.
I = 1.1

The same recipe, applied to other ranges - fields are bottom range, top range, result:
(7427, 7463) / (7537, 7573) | 1.06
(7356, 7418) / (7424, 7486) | 1.00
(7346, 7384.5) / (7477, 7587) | 1.05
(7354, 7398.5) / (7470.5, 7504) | 0.99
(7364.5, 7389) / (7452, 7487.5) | 1.00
